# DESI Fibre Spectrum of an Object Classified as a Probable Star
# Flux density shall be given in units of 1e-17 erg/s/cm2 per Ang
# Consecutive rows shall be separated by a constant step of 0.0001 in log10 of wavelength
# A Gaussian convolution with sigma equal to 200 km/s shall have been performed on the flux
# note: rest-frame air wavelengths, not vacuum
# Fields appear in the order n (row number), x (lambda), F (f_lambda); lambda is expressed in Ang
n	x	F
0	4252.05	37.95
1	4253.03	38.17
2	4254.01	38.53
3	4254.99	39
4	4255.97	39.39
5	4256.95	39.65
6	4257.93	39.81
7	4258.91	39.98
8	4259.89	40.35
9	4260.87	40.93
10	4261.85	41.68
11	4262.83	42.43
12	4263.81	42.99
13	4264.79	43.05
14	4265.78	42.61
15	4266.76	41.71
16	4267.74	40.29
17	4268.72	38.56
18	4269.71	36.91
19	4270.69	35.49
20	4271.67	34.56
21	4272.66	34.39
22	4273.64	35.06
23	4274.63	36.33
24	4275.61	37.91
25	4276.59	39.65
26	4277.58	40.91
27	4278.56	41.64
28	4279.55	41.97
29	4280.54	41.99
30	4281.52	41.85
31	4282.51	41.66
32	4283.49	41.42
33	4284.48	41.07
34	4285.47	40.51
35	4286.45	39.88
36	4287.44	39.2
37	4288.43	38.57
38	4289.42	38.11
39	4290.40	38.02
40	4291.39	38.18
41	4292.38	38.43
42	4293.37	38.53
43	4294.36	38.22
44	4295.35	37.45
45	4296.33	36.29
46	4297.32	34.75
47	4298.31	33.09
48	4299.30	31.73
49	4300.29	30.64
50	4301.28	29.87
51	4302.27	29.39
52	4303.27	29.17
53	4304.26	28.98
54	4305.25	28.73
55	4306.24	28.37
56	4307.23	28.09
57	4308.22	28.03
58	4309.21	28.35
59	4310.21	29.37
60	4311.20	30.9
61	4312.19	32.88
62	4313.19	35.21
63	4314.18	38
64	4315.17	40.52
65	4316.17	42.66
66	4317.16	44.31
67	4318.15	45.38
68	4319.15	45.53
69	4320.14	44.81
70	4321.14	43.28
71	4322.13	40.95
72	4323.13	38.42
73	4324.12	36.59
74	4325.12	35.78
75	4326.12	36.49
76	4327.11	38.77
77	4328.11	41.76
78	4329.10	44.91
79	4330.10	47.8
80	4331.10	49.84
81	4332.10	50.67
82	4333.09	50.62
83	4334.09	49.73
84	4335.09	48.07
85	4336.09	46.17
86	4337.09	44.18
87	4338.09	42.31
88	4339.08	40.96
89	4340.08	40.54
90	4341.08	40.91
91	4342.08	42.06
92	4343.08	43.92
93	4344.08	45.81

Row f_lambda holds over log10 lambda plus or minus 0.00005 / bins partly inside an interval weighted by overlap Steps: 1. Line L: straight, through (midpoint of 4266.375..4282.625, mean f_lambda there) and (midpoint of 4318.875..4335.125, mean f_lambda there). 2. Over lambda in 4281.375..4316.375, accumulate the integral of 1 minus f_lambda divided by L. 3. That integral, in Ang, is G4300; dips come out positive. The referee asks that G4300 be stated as 5.05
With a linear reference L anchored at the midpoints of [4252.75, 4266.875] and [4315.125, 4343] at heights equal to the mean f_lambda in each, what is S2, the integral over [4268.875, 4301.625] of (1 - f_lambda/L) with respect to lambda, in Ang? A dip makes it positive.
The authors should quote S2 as 3.1 Ang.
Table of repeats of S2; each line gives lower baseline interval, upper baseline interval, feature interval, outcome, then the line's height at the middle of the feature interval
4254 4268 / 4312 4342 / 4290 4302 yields 1.9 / 41.9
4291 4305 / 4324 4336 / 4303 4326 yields 2.1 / 39.3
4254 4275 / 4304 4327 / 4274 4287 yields -0.7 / 38.3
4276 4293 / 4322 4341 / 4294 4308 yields 3.3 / 41.3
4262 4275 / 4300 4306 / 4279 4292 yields -2.3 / 34.2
